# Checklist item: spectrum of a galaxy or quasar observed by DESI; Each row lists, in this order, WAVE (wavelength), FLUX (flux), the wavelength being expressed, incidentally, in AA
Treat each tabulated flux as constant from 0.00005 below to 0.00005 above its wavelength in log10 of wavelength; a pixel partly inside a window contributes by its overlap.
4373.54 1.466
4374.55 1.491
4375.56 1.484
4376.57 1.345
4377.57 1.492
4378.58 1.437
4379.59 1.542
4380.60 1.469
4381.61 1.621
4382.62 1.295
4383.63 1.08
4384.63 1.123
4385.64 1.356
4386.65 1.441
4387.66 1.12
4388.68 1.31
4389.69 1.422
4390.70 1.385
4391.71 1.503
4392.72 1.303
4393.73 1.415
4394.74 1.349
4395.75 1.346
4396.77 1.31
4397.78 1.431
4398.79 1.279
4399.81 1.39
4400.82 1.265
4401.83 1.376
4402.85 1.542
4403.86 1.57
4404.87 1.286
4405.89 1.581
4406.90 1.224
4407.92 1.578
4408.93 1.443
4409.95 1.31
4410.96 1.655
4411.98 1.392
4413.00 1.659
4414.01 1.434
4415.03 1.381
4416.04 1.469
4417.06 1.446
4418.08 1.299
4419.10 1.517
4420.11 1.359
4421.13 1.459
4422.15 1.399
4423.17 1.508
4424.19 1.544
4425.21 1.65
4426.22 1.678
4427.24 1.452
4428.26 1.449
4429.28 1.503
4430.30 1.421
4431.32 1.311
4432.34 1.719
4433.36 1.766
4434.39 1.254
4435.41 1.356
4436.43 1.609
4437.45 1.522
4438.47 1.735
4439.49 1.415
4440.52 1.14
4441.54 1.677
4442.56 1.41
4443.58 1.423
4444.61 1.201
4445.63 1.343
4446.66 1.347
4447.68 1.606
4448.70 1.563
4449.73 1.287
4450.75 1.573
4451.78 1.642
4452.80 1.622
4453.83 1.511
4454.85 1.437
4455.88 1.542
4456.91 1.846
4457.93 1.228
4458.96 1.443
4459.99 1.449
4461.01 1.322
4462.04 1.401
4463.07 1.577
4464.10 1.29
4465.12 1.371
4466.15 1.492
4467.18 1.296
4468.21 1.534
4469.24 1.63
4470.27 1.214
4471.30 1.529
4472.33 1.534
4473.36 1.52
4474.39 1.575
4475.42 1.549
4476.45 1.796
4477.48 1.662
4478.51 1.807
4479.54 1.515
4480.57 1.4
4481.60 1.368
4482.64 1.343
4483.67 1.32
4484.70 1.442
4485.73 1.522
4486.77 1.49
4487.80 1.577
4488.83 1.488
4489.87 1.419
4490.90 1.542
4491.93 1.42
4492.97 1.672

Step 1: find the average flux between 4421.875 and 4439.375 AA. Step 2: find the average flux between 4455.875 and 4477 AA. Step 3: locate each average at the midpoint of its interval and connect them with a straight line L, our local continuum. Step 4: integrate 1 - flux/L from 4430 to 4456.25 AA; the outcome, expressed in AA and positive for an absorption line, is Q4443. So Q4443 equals 0.5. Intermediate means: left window 1.52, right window 1.48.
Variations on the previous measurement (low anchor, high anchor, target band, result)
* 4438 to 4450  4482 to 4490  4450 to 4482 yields -1.43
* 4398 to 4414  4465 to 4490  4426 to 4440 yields -0.48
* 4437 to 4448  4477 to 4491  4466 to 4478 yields -0.44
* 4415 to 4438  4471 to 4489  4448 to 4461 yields 0.00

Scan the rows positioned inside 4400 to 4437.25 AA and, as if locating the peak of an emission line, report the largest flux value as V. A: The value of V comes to 1.766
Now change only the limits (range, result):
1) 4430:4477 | 1.846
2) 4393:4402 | 1.431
